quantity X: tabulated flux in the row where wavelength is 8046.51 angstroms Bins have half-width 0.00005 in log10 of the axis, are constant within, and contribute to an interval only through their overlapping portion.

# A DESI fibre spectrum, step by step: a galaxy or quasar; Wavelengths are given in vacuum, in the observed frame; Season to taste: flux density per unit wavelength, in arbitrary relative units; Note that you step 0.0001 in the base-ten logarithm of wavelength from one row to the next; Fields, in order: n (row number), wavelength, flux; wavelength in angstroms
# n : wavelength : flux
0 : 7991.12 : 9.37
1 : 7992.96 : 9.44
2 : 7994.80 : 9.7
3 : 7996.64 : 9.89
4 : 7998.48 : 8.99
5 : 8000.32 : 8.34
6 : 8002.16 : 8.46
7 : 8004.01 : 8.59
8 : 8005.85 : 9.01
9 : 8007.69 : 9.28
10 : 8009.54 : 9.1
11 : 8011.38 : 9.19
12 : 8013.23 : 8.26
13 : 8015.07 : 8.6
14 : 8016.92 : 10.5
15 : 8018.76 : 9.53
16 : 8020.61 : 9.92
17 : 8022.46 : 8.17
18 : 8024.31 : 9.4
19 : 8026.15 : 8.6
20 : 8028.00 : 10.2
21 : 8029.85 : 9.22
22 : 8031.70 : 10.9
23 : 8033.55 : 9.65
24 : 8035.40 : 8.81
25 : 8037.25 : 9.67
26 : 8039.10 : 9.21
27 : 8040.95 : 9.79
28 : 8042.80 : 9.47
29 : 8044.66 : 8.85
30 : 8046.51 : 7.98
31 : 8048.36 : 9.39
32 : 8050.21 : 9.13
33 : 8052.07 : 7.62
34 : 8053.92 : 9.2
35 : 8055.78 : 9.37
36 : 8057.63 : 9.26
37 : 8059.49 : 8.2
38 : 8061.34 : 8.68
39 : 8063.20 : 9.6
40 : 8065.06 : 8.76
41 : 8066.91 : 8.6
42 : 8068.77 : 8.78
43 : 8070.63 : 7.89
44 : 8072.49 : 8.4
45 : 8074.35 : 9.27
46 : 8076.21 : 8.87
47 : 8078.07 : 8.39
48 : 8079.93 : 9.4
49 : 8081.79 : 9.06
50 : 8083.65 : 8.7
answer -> 7.98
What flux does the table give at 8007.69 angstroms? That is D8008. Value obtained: 9.28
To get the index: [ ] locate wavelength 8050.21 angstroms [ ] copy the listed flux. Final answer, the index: 9.13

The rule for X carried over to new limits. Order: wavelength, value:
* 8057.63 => 9.26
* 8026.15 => 8.6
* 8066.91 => 8.6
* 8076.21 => 8.87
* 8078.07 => 8.39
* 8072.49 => 8.4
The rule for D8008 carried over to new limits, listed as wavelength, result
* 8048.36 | 9.39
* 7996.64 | 9.89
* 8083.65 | 8.7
